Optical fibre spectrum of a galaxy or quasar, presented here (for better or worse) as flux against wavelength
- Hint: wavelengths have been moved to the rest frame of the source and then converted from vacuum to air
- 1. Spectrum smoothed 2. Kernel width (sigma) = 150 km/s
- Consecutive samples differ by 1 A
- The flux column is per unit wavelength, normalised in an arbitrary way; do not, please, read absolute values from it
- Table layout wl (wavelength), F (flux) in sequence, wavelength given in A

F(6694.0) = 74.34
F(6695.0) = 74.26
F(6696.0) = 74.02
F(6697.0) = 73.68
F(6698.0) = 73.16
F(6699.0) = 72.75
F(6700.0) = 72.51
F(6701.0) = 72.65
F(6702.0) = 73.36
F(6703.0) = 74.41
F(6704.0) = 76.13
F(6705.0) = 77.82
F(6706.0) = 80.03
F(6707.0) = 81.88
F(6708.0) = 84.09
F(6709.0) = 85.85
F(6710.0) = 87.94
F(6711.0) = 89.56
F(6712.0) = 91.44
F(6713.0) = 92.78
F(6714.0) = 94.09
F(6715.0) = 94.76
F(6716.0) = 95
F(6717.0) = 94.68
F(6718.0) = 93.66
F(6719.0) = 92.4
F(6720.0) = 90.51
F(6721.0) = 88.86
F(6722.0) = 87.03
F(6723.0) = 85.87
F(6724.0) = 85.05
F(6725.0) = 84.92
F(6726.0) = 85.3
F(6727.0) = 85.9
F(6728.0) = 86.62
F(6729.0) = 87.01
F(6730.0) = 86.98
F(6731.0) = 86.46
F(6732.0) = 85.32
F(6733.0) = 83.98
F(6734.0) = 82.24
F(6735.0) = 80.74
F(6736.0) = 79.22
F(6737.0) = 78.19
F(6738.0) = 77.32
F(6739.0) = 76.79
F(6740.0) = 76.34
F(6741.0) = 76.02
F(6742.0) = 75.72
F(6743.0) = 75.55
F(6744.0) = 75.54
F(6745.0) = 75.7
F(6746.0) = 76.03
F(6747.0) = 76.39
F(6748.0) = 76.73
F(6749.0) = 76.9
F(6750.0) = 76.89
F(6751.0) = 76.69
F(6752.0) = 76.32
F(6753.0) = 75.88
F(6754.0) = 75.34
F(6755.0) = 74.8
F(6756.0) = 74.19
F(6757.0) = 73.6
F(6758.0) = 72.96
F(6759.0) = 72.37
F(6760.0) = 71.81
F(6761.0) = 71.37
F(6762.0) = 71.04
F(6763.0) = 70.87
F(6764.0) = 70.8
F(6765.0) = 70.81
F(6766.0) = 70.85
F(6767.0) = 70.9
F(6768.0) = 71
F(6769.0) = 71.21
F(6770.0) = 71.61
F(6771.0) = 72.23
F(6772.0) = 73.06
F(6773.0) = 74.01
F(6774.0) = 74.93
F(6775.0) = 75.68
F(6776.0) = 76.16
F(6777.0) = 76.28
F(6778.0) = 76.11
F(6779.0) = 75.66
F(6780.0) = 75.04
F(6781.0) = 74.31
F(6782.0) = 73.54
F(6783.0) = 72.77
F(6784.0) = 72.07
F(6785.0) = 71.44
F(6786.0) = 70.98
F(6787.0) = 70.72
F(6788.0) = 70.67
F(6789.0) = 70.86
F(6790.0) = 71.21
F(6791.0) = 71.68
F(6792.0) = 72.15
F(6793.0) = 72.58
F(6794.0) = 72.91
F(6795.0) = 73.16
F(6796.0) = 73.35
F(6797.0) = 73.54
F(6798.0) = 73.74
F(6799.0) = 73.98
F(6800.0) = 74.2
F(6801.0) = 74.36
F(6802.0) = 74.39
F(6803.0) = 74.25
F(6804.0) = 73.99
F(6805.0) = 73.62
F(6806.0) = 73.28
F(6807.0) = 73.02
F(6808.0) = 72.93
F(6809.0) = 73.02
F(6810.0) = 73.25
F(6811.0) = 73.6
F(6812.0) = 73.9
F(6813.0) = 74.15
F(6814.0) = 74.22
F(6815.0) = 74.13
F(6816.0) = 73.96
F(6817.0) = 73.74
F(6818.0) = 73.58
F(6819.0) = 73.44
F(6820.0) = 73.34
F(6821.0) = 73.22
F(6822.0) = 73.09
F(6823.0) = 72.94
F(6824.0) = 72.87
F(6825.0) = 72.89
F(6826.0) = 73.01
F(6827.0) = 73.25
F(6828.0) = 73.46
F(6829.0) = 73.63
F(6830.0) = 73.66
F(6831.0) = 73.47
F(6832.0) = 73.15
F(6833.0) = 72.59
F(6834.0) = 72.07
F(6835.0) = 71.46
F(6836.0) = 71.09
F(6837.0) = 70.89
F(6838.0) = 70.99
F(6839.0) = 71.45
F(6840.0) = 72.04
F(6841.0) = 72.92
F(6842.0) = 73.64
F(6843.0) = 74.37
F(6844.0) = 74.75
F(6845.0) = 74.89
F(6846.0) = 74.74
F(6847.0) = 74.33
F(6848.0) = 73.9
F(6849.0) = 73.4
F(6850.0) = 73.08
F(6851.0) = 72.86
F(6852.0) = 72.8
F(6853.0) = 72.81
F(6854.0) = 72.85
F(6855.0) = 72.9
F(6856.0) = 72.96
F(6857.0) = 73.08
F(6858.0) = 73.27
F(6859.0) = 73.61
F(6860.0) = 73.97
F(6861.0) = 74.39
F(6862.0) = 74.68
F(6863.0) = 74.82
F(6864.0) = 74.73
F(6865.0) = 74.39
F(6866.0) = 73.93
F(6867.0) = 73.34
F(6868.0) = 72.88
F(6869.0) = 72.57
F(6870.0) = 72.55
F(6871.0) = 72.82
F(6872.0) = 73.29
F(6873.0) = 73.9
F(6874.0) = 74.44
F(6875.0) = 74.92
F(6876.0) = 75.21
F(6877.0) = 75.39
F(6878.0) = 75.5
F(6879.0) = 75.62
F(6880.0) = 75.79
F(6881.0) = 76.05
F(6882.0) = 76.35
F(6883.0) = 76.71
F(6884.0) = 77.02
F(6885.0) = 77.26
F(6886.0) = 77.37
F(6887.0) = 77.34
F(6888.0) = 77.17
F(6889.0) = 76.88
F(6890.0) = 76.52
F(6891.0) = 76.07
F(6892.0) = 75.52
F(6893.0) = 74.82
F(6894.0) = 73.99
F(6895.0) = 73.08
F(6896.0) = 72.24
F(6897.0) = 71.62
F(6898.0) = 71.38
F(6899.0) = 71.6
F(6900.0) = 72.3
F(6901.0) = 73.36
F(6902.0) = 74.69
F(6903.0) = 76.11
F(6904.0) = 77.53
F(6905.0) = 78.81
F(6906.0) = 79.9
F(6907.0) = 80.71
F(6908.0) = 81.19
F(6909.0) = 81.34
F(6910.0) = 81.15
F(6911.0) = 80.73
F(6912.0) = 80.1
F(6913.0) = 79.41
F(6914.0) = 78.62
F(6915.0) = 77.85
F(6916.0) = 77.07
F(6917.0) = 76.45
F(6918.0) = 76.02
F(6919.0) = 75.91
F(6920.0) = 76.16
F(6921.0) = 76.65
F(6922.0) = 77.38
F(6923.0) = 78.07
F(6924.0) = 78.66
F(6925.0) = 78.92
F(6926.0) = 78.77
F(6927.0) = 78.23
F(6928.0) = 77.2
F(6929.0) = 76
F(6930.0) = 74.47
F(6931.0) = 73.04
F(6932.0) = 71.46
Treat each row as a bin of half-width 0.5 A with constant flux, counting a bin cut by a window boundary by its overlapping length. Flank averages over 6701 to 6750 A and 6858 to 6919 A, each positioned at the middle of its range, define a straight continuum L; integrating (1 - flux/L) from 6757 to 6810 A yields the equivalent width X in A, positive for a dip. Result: 5.1 A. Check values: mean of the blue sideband 83.3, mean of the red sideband 75.7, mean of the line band 72.9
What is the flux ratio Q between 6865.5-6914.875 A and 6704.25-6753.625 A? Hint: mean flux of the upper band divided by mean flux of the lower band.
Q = 0.91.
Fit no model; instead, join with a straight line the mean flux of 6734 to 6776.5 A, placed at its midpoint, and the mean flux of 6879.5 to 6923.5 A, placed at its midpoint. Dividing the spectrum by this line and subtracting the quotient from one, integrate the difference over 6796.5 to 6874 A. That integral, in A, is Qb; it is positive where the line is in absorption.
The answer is 2.4 A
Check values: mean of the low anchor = 74.6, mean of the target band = 73.4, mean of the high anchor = 76.6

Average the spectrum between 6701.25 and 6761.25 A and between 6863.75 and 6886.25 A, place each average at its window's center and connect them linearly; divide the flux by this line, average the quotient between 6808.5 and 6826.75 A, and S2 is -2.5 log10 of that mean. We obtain 0.06 mag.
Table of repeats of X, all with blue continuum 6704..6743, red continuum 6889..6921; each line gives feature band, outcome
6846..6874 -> 1.8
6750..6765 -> 1.8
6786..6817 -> 3.2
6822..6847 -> 2.2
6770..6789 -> 2.1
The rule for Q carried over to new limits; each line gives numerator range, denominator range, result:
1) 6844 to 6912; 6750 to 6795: 1.03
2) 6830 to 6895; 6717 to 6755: 0.91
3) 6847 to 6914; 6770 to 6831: 1.02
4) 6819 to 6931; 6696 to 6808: 0.97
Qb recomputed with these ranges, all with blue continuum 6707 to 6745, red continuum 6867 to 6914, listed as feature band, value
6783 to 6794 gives 1.4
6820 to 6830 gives 0.8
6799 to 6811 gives 1.1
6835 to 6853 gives 1.3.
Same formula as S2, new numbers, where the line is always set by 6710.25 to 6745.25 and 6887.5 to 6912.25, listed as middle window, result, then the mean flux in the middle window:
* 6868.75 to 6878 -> 0.05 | 74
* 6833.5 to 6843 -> 0.11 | 72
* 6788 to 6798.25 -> 0.13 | 72.4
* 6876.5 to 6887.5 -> 0.01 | 76.4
